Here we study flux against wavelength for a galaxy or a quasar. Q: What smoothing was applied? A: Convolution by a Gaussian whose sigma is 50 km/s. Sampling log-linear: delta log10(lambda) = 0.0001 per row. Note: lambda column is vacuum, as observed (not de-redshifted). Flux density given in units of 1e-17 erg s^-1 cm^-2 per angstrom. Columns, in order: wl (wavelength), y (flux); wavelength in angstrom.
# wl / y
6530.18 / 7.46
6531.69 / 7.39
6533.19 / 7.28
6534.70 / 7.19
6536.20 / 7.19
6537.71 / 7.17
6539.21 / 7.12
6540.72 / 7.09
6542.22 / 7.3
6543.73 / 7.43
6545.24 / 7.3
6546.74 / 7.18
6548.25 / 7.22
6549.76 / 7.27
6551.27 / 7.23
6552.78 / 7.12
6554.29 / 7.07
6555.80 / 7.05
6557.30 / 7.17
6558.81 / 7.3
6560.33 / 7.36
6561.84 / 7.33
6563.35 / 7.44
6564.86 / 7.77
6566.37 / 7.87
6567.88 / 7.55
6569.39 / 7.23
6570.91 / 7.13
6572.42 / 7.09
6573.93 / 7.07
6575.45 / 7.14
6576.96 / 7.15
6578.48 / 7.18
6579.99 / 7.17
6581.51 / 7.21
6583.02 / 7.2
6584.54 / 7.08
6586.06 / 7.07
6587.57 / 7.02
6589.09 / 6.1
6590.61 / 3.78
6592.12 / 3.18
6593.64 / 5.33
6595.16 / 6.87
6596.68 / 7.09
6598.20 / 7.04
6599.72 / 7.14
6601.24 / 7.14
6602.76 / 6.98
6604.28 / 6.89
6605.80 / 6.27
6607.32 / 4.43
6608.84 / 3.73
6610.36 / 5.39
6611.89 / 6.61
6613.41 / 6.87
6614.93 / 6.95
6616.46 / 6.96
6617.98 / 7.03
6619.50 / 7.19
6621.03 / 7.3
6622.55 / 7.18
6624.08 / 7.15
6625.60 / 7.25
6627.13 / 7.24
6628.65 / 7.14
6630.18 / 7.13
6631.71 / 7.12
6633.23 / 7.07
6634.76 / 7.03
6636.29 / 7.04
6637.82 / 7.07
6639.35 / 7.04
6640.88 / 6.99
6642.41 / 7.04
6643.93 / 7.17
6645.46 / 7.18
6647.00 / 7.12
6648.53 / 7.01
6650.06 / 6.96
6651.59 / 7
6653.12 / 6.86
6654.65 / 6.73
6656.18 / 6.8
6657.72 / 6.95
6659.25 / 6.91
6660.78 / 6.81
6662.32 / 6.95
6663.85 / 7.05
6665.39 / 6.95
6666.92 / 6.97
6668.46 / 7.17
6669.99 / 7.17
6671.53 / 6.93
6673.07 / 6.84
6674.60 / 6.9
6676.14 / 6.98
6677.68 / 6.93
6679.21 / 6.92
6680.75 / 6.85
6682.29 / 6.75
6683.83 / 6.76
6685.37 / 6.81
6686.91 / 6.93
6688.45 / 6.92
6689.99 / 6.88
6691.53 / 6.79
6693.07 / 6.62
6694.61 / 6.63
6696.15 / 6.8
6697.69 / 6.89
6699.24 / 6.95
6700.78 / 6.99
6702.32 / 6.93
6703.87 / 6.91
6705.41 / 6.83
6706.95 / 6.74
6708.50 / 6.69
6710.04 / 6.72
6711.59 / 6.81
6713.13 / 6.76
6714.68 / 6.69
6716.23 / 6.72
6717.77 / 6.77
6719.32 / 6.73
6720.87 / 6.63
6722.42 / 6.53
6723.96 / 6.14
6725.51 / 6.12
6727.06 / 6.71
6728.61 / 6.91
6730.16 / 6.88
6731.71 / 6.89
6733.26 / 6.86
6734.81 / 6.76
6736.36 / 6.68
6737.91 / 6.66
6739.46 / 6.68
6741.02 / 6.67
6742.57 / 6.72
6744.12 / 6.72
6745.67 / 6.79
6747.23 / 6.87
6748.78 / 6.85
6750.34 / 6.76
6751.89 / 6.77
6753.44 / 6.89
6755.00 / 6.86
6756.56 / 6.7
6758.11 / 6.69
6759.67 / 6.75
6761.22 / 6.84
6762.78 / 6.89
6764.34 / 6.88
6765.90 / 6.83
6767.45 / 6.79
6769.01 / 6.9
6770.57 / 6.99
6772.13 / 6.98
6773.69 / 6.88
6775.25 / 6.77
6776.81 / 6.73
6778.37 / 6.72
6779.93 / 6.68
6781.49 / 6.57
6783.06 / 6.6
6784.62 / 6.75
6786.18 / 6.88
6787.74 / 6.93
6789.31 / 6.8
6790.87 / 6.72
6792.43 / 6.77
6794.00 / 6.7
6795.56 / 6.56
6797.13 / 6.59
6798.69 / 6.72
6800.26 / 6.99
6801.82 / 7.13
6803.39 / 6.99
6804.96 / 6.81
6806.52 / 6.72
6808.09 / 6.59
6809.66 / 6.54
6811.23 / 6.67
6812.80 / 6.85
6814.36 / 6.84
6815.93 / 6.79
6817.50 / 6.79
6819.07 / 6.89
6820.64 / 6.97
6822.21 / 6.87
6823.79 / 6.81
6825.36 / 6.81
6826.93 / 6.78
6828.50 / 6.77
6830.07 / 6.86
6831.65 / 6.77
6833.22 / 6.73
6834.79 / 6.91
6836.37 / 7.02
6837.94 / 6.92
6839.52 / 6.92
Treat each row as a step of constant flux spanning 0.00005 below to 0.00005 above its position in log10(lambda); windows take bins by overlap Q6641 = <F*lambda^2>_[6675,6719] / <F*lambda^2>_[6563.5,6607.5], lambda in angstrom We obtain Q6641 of 1.05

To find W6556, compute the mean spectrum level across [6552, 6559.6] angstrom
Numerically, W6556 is 7.14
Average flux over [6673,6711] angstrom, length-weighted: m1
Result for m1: 6.84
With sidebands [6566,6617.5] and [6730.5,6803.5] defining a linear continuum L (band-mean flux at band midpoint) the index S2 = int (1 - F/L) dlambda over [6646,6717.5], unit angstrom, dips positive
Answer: -2.2 angstrom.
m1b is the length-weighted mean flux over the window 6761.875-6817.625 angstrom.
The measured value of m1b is 6.79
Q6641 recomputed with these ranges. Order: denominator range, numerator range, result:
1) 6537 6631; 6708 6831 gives 1.04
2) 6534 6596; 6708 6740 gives 1.01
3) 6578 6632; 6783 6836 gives 1.10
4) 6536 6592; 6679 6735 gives 1.00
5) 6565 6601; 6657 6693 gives 1.05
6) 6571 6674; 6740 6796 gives 1.05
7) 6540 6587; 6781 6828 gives 1.01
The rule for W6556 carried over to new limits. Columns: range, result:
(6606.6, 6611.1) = 4.52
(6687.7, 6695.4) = 6.77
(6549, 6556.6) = 7.15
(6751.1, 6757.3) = 6.81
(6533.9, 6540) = 7.16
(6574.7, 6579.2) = 7.15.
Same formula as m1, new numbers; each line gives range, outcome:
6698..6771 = 6.76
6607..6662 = 6.84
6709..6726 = 6.61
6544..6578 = 7.28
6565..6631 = 6.7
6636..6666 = 6.98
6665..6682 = 6.96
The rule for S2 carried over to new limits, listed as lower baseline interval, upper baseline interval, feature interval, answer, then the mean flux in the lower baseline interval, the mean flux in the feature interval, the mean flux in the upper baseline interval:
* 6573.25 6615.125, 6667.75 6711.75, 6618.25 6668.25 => -3.1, 6.39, 7.04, 6.86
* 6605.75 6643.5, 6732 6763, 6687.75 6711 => -0.2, 6.74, 6.82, 6.77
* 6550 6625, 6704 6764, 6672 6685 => -0.2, 6.77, 6.87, 6.73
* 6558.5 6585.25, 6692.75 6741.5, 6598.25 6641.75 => 2.1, 7.29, 6.77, 6.73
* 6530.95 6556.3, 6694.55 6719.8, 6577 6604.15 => 2.2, 7.21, 6.53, 6.8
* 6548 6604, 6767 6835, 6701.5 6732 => 0.6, 6.92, 6.7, 6.79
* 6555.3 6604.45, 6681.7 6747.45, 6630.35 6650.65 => -0.7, 6.88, 7.07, 6.75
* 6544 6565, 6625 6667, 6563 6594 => 1.9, 7.26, 6.76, 7.02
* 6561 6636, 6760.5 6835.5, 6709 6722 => 0.1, 6.76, 6.72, 6.8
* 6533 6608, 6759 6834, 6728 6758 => 0.2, 6.92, 6.78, 6.8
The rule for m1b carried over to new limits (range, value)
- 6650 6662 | 6.88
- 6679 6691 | 6.85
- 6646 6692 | 6.92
